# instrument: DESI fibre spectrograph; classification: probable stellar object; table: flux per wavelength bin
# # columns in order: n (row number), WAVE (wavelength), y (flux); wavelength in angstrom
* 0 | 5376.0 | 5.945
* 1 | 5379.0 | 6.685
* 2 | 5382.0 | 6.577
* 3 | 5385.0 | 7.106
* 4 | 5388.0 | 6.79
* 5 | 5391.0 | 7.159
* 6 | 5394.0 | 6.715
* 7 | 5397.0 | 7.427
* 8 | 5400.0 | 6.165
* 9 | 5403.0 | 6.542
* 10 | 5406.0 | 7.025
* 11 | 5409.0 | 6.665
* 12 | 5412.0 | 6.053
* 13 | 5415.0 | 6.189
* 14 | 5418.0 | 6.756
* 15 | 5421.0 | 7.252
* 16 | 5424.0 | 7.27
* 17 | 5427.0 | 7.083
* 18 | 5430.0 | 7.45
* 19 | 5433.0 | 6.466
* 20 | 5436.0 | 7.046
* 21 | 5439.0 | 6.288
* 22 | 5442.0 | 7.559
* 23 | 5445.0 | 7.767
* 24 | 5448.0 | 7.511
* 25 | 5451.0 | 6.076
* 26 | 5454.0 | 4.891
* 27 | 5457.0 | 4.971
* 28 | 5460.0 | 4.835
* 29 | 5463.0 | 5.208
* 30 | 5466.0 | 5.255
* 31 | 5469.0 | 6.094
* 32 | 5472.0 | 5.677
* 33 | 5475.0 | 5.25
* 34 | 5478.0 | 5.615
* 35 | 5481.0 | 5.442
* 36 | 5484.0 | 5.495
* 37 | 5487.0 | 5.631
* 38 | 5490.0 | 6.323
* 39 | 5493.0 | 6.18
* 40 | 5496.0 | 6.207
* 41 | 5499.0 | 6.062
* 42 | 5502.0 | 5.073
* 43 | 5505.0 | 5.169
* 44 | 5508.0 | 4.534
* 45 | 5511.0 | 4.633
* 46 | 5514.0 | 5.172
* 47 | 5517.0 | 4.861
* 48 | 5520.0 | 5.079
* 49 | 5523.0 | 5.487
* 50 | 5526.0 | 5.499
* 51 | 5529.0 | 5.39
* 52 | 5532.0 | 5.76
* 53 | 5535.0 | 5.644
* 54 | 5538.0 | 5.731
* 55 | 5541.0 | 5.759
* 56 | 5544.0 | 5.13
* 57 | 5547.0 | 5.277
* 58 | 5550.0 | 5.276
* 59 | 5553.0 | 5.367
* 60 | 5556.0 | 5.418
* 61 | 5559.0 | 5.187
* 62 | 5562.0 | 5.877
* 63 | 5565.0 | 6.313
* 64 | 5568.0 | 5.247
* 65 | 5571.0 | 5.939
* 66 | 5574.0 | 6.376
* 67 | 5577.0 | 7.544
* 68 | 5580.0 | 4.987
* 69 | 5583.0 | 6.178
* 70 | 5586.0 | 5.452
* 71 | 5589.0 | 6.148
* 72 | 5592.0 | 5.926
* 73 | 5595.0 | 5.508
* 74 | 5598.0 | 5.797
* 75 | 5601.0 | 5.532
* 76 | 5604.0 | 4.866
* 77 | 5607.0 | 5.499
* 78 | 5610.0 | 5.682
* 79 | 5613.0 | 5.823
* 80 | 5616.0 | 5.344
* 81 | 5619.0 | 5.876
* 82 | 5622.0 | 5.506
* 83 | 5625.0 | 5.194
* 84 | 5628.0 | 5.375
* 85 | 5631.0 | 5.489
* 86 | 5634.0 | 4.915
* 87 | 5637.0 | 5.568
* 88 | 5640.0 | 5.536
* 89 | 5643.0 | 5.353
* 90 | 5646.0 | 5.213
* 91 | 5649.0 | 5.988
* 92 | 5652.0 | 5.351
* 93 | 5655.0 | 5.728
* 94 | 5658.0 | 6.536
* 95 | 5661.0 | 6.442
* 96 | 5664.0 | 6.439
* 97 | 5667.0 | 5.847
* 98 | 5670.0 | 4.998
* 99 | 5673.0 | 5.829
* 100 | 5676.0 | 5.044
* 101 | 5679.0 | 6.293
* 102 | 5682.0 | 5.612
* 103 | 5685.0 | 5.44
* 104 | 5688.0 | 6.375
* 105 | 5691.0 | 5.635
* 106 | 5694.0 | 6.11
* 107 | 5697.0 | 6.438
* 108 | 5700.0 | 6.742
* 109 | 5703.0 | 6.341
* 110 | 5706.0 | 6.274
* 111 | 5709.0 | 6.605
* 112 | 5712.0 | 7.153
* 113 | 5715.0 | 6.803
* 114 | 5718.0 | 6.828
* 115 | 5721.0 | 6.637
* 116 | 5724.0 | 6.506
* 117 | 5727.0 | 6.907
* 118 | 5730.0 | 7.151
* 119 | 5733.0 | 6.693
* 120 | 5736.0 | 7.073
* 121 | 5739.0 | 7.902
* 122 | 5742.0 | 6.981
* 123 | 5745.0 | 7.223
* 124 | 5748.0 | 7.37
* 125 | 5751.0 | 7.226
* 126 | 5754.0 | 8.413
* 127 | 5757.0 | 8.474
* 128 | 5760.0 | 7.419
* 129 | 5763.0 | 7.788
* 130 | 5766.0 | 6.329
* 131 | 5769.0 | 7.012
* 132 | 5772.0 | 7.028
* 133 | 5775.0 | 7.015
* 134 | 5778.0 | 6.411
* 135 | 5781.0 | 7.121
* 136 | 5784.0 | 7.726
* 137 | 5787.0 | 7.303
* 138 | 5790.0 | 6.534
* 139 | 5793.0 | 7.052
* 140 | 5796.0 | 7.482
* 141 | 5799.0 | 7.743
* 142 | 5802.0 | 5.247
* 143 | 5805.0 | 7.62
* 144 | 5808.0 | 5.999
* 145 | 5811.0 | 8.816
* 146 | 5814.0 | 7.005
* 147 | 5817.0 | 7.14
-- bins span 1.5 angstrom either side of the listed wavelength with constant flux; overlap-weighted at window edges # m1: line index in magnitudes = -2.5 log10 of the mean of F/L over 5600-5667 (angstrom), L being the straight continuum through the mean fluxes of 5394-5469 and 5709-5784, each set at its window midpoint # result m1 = 0.23 mag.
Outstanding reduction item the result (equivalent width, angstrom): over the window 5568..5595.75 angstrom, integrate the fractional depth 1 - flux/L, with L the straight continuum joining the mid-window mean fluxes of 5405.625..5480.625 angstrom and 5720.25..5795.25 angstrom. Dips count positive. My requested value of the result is 3.0 angstrom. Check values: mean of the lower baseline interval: 6.31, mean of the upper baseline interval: 7.18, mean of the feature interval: 5.98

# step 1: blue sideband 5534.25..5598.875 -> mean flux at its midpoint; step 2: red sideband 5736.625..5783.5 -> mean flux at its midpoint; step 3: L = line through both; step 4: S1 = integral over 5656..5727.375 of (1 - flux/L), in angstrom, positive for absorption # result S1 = 5.6 angstrom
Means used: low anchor 5.73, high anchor 7.32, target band 6.23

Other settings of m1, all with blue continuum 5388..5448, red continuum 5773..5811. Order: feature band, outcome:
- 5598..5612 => 0.26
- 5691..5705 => 0.11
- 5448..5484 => 0.25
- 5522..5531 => 0.26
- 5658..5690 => 0.19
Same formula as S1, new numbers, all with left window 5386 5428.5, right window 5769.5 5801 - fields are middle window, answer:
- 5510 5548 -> 8.5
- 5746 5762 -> -1.5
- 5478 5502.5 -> 3.7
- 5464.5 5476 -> 2.1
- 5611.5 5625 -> 2.7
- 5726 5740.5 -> -0.2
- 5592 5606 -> 3.0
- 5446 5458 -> 1.5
